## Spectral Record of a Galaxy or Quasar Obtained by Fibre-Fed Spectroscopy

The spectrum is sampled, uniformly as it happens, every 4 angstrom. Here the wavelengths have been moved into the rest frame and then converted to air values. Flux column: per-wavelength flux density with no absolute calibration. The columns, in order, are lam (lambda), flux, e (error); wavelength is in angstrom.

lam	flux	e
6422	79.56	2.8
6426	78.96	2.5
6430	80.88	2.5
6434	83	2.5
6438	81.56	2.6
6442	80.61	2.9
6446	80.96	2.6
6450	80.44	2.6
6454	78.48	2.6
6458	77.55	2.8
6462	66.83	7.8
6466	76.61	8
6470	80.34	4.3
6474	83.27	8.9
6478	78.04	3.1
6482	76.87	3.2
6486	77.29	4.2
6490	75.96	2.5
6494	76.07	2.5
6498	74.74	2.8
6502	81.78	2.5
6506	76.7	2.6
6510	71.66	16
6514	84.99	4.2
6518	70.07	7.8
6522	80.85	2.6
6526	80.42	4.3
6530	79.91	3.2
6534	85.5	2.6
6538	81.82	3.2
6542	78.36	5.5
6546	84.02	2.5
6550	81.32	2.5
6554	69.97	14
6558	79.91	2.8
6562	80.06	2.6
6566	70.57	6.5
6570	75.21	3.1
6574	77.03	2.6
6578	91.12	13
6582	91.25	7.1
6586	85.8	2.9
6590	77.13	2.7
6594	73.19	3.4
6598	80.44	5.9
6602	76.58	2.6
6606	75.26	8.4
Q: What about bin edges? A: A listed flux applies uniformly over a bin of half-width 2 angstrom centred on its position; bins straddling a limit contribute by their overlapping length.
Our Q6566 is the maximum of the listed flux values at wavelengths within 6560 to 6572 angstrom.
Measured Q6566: 80.06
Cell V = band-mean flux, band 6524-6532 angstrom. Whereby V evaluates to 80.2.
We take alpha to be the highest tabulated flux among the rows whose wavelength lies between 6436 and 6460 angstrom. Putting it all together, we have 81.56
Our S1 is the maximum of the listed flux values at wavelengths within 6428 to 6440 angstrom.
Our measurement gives 83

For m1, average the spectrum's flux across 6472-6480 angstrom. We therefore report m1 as 80.7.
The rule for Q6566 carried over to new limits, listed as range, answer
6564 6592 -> 91.25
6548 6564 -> 81.32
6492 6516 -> 84.99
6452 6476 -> 83.27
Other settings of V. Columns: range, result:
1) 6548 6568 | 76.4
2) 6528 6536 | 82.7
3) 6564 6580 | 78.5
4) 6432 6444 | 81.7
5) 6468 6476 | 81.8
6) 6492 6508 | 77.3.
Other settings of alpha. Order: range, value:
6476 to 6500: 78.04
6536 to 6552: 84.02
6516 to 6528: 80.85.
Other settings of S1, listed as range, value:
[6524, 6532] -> 80.42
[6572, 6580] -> 91.12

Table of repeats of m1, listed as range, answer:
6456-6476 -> 76.9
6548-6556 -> 75.6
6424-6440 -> 81.1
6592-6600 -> 76.8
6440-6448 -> 80.8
